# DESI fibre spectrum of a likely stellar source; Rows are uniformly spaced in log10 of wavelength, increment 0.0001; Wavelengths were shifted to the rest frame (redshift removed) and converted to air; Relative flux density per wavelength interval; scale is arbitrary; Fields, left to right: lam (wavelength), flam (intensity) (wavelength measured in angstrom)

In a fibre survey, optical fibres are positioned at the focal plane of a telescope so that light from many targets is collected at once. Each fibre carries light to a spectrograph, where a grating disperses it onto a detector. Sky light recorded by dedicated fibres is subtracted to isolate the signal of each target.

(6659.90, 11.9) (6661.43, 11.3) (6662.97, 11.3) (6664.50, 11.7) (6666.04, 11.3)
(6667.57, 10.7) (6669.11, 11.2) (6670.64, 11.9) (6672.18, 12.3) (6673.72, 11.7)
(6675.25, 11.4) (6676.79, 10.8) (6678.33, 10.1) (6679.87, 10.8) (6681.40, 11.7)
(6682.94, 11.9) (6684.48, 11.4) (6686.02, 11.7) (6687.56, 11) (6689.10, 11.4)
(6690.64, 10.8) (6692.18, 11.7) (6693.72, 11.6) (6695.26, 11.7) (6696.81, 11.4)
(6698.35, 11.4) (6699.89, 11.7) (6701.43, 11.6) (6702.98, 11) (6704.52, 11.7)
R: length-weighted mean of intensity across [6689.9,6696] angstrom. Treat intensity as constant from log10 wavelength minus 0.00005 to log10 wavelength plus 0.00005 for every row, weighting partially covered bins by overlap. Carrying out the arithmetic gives 11.5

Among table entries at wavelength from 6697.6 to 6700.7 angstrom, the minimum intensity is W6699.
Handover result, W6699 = 11.4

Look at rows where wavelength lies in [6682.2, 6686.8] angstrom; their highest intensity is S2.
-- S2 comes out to 11.9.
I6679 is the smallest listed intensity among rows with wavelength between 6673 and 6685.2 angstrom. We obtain 10.1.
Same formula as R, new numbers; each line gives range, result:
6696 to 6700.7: 11.5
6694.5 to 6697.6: 11.5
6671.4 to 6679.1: 11.3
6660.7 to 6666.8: 11.4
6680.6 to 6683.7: 11.8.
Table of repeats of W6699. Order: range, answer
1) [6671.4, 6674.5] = 11.7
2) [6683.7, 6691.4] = 10.8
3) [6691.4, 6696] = 11.6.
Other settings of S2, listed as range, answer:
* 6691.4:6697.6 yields 11.7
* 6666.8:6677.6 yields 12.3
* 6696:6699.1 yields 11.4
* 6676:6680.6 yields 10.8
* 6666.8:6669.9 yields 11.2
